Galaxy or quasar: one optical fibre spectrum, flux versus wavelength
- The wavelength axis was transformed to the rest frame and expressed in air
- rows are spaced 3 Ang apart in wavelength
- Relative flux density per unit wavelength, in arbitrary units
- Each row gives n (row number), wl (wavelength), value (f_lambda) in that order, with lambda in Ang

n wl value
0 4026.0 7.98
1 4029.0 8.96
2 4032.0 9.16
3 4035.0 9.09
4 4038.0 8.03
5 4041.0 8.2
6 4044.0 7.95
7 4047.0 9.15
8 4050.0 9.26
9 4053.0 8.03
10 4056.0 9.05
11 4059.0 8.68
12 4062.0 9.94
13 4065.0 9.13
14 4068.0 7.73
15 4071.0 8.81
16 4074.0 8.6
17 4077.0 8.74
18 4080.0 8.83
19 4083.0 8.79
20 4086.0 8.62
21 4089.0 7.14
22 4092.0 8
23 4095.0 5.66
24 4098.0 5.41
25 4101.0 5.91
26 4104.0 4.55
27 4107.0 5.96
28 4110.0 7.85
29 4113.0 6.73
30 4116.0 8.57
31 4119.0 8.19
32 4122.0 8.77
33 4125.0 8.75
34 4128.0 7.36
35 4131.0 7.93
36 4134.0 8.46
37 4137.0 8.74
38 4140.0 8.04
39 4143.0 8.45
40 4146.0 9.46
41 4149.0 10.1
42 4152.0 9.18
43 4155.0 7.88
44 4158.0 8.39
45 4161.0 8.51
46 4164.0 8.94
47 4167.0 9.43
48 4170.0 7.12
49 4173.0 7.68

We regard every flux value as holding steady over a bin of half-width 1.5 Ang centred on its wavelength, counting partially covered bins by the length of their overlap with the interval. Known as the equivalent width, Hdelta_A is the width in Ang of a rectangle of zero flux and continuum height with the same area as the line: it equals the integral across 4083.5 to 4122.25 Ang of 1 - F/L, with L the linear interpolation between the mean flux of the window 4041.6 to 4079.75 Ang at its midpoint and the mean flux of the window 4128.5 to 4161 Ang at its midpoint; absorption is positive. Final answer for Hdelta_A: 7.42 Ang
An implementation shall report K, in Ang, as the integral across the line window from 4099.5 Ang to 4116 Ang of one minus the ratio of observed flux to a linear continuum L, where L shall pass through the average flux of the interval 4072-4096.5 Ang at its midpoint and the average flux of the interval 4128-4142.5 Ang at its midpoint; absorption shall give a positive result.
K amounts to 3.5 Ang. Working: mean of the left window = 8.06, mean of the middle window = 6.42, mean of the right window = 8.21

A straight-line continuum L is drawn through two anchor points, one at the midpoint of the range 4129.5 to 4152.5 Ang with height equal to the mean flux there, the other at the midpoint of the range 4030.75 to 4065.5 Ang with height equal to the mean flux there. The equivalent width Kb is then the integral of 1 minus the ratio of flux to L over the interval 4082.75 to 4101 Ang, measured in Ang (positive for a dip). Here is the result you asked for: 3.6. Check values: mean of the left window 8.79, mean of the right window 8.78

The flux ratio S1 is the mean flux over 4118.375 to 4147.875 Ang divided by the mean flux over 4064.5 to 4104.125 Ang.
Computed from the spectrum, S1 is 1.11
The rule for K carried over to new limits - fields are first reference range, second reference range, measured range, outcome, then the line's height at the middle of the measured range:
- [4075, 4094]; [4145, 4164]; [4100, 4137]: 4.76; 8.59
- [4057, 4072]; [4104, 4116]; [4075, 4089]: -0.88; 8.06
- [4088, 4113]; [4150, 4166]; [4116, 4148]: -3.64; 7.6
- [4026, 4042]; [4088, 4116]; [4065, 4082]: -2.85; 7.37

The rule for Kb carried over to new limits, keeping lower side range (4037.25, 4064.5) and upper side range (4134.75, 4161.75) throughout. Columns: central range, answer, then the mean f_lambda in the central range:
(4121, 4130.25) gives 0.54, 8.24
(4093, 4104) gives 3.93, 5.62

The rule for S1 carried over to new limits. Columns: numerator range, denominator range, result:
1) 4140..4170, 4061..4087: 1.00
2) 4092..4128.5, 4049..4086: 0.80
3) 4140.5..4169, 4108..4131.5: 1.11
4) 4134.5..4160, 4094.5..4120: 1.34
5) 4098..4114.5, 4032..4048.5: 0.72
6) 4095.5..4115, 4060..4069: 0.68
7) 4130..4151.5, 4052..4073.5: 1.00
